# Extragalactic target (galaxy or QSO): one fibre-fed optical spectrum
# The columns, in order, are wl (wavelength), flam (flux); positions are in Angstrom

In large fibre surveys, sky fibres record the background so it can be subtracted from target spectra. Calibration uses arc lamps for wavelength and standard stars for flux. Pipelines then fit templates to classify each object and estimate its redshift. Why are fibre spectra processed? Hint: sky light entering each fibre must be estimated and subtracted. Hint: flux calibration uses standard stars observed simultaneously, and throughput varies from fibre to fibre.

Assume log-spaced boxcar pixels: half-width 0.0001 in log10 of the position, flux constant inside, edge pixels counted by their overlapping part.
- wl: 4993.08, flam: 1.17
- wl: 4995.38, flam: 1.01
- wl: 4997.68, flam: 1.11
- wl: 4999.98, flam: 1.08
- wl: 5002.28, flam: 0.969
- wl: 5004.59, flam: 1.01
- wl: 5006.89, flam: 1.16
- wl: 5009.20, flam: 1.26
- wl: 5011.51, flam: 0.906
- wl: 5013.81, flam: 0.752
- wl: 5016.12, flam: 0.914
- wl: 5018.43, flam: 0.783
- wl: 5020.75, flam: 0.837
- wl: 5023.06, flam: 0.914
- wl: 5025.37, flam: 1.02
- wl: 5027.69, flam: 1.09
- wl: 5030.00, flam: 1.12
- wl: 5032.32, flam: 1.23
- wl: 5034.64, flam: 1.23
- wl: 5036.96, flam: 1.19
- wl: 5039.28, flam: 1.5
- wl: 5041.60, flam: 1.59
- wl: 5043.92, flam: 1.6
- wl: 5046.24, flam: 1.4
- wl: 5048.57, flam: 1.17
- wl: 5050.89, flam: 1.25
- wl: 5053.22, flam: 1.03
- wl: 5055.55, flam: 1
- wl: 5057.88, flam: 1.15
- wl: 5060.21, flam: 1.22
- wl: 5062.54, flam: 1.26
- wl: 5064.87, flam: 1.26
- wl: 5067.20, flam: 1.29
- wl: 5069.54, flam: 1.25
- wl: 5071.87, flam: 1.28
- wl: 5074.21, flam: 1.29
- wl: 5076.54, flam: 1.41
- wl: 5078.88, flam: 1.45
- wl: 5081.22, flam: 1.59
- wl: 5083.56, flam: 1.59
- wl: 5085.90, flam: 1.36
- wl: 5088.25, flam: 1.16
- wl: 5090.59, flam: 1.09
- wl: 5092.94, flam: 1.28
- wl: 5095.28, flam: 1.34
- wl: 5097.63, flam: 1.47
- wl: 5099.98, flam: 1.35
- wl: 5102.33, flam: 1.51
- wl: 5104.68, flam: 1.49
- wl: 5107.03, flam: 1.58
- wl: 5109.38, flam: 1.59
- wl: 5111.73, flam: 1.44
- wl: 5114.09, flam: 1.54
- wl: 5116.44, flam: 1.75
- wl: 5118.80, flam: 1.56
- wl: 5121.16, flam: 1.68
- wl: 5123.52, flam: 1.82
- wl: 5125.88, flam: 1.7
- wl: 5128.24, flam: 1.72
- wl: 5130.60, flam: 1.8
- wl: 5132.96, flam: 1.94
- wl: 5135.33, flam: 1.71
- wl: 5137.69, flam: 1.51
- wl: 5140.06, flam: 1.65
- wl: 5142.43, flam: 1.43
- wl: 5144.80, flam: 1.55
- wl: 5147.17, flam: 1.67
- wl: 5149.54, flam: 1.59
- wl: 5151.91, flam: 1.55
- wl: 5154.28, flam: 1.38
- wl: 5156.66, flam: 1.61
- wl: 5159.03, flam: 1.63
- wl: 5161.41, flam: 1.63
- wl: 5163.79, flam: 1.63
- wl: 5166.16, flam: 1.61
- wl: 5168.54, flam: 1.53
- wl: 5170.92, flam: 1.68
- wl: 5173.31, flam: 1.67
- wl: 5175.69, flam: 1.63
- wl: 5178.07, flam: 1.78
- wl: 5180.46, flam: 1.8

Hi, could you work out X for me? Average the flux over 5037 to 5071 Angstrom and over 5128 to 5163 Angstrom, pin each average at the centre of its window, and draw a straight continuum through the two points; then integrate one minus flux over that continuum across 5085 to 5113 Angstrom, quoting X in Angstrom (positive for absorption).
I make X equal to 1.2 Angstrom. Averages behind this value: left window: 1.28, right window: 1.62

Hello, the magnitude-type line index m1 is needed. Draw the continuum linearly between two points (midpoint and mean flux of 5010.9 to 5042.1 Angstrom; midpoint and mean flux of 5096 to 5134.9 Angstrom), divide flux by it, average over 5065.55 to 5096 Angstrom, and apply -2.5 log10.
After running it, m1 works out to 0.05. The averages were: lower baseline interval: 1.07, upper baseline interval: 1.62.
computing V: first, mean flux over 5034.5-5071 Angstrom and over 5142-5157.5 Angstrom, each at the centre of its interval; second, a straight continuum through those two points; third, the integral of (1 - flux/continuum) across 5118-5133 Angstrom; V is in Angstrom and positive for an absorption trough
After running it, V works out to -2.6 Angstrom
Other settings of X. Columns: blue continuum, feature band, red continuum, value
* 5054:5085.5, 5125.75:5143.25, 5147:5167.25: -2.0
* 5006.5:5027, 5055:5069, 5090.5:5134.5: 0.4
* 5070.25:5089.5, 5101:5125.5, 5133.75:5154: -1.8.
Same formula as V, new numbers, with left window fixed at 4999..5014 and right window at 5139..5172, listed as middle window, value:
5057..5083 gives -1.06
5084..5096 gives 0.70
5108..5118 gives -1.07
